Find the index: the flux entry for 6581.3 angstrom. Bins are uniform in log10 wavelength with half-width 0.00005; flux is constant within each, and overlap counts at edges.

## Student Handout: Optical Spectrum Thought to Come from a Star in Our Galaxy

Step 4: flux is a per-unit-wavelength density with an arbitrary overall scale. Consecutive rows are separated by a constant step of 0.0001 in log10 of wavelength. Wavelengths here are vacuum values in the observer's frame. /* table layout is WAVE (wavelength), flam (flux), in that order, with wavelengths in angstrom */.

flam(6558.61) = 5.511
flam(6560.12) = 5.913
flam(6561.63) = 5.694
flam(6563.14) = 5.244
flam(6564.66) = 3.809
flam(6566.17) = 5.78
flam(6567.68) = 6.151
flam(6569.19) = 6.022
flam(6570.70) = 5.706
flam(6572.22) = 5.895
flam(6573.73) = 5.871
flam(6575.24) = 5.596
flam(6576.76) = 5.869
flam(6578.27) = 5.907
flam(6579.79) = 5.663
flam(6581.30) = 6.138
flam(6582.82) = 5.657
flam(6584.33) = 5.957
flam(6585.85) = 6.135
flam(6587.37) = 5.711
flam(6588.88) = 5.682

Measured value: 6.138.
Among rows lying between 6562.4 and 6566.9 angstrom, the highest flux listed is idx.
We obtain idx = 5.78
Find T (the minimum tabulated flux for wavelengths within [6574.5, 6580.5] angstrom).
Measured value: 5.596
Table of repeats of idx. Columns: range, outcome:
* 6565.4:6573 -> 6.151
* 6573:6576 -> 5.871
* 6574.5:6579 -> 5.907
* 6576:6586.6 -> 6.138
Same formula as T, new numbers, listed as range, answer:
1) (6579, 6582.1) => 5.663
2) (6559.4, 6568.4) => 3.809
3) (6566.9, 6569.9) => 6.022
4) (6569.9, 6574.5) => 5.706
